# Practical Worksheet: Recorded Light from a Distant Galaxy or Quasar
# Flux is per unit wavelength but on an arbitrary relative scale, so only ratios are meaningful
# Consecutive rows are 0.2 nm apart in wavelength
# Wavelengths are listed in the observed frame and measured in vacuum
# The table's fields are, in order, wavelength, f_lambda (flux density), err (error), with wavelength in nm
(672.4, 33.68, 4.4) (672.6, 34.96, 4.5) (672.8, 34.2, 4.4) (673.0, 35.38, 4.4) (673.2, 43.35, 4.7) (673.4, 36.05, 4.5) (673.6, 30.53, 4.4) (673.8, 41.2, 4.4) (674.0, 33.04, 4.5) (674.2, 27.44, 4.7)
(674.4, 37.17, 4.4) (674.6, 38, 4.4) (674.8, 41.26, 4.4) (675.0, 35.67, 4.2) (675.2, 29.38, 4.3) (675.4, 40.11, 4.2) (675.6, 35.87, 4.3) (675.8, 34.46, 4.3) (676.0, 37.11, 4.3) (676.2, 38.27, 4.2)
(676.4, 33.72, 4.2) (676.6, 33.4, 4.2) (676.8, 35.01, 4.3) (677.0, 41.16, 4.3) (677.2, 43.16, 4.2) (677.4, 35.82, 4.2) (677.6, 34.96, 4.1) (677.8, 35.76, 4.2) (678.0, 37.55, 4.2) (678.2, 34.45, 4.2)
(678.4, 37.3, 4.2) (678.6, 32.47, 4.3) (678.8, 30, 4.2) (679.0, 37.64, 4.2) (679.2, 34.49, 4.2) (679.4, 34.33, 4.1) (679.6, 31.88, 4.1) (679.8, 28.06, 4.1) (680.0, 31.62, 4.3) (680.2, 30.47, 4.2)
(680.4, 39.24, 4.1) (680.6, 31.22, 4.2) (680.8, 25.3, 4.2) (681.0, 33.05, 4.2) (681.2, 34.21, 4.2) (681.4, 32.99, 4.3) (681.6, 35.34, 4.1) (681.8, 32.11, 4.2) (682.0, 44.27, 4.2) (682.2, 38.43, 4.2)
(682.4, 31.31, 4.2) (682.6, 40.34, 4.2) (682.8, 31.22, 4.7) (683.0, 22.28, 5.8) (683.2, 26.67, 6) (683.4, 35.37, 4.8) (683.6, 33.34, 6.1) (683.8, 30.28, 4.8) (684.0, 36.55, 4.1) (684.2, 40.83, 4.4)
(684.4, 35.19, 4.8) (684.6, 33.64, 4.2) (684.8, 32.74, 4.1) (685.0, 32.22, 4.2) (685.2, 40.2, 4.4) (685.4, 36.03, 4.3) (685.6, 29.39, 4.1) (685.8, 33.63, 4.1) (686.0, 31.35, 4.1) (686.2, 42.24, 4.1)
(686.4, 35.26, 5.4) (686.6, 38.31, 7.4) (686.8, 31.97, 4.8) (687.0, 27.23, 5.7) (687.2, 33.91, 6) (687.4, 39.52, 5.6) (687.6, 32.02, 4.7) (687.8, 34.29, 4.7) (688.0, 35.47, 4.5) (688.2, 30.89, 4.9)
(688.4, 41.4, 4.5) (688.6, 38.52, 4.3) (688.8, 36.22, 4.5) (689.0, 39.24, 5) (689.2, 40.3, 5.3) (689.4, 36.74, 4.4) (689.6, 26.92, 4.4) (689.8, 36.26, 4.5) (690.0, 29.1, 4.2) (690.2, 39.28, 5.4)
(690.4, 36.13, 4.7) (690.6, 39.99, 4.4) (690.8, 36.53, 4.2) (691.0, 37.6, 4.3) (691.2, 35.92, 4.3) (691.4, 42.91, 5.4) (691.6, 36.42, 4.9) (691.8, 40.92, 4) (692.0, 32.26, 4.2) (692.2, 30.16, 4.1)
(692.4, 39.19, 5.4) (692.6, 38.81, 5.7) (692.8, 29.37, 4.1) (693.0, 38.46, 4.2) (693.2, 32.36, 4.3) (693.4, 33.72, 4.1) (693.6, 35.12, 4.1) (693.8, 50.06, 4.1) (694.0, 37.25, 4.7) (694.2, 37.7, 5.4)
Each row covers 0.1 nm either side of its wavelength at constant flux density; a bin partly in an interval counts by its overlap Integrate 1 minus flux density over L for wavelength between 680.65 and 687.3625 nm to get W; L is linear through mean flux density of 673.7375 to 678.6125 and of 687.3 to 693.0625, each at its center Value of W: 0.43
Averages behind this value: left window 36.2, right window 36.2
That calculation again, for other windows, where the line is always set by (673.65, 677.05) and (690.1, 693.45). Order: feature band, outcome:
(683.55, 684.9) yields 0.056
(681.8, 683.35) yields 0.115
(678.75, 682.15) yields 0.248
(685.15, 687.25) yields 0.111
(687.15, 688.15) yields 0.040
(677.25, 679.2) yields 0.038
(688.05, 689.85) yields 0.007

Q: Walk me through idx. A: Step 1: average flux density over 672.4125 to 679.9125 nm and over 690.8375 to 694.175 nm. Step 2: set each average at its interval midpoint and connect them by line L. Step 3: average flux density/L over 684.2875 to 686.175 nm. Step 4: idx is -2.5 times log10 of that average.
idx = 0.06 mag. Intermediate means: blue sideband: 35.5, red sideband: 36.9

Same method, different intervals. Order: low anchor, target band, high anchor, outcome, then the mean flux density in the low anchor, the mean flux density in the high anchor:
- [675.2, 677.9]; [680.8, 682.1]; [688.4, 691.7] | 0.06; 36.6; 36.9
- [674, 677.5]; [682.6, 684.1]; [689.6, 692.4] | 0.15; 36.2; 36.2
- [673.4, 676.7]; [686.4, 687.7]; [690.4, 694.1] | 0.08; 35.4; 37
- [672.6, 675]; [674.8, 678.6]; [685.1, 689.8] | -0.01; 36.1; 35.3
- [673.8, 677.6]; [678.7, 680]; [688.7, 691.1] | 0.11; 36.2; 36.2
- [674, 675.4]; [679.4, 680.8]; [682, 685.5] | 0.09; 35.1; 34.2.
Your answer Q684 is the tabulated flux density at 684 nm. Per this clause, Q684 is 36.55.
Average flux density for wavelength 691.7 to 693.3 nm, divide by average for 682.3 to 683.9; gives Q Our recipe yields 1.1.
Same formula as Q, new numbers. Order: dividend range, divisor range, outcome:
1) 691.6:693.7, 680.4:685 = 1.05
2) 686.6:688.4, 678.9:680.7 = 1.02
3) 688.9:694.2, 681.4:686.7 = 1.06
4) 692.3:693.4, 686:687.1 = 1.02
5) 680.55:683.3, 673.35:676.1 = 0.92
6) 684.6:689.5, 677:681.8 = 1.04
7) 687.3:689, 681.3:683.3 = 1.08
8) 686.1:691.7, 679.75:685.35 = 1.07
